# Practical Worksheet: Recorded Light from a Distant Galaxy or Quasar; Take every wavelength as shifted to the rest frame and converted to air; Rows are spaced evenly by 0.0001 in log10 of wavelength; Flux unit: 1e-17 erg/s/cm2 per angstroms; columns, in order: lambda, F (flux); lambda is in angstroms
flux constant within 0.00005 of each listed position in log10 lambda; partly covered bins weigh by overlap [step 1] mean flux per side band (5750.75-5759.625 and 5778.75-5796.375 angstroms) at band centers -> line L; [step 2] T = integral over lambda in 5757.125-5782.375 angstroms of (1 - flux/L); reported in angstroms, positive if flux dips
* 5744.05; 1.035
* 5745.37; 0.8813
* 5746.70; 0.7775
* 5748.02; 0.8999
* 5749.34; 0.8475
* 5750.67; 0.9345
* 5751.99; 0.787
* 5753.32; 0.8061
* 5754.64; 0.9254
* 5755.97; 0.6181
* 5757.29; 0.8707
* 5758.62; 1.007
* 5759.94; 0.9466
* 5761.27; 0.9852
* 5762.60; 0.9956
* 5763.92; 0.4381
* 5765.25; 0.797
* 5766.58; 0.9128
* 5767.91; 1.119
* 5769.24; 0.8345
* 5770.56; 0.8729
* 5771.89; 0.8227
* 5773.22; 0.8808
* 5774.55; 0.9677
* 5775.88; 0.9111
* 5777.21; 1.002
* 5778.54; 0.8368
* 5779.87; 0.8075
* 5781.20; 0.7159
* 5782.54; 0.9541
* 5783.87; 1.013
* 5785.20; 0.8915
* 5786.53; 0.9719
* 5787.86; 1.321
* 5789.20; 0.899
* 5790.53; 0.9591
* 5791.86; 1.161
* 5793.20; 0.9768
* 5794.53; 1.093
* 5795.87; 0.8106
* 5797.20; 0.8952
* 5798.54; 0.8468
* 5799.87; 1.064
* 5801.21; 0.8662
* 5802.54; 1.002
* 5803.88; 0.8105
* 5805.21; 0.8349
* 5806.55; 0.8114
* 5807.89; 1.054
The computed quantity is 0.5 angstroms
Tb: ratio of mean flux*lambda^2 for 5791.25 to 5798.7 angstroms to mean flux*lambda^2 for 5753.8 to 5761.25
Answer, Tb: 1.1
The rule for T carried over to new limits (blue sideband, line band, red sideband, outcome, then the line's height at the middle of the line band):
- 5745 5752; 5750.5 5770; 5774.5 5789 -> 0.6 angstroms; 0.889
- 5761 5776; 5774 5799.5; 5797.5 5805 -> -1.6 angstroms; 0.895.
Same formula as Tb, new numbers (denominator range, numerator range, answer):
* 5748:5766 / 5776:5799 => 1.14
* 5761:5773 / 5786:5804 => 1.15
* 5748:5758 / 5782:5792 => 1.23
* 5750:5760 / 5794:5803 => 1.11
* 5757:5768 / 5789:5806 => 1.07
